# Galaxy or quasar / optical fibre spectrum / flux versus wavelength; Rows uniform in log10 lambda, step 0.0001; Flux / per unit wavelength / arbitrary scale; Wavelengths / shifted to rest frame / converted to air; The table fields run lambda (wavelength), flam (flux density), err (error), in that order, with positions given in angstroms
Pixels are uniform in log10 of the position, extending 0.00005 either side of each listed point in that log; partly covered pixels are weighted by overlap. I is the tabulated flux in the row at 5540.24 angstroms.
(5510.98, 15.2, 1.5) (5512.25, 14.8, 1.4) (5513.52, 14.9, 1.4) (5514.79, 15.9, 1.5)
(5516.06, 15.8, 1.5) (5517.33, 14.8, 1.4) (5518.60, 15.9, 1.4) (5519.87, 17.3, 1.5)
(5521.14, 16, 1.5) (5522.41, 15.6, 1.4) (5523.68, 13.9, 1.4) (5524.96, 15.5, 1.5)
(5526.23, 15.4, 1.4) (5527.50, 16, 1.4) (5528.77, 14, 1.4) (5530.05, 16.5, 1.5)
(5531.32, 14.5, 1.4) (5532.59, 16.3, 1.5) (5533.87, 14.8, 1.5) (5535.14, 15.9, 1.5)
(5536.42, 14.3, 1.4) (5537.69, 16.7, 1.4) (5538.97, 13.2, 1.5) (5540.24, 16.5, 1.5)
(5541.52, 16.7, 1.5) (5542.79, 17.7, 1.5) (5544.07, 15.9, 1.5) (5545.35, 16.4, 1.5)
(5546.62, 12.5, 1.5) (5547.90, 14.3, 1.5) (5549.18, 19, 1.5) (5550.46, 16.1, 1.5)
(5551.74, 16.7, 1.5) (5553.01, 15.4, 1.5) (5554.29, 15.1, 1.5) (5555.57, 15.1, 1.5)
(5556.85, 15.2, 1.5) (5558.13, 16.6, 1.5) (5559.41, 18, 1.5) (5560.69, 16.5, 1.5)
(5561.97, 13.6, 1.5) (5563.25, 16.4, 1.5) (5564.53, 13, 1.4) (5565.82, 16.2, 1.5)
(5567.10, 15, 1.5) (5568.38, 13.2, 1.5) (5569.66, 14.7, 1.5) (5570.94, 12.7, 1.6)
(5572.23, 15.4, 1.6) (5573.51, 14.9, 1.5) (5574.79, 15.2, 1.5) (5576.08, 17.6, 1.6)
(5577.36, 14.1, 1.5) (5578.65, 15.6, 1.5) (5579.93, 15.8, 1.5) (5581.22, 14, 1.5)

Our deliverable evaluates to 16.5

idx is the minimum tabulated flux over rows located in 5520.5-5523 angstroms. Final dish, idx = 15.6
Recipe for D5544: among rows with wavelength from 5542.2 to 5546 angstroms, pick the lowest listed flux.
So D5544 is 15.9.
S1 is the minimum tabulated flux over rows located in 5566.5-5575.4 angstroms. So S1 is 12.7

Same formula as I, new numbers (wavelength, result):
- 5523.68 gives 13.9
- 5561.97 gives 13.6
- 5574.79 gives 15.2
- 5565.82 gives 16.2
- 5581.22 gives 14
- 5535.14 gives 15.9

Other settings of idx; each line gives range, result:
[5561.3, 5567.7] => 13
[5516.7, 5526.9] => 13.9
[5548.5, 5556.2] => 15.1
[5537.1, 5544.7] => 13.2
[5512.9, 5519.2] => 14.8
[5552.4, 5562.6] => 13.6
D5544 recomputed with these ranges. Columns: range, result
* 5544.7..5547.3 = 12.5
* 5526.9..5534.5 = 14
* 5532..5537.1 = 14.3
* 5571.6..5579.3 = 14.1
